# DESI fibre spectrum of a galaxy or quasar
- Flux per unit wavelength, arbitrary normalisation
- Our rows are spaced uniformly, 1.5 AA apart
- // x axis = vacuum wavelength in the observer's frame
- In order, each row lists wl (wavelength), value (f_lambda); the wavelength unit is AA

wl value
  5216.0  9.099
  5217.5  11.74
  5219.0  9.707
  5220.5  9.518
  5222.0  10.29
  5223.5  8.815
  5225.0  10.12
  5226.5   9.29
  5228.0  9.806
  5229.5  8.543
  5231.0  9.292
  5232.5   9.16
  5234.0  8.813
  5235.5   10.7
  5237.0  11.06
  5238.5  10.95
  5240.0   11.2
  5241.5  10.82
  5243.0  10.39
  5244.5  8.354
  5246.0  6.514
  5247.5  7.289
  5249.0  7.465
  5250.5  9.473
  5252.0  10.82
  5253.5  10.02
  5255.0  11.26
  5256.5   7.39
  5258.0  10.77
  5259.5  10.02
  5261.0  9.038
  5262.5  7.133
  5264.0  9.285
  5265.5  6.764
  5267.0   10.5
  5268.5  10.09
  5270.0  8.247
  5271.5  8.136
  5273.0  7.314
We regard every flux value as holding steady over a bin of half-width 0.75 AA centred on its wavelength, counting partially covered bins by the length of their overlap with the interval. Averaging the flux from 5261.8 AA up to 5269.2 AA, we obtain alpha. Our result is 8.76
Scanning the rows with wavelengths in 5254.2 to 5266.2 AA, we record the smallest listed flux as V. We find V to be 6.764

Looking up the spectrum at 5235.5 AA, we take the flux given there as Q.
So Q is 10.7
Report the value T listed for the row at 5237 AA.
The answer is 11.06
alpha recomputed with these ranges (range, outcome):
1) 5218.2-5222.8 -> 9.85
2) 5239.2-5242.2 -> 11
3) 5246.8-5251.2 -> 8.07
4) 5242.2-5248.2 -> 8.17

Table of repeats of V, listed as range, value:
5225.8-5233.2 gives 8.543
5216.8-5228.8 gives 8.815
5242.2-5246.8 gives 6.514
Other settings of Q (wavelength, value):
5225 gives 10.12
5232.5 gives 9.16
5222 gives 10.29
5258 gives 10.77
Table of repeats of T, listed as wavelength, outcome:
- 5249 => 7.465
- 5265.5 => 6.764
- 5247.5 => 7.289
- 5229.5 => 8.543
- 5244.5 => 8.354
